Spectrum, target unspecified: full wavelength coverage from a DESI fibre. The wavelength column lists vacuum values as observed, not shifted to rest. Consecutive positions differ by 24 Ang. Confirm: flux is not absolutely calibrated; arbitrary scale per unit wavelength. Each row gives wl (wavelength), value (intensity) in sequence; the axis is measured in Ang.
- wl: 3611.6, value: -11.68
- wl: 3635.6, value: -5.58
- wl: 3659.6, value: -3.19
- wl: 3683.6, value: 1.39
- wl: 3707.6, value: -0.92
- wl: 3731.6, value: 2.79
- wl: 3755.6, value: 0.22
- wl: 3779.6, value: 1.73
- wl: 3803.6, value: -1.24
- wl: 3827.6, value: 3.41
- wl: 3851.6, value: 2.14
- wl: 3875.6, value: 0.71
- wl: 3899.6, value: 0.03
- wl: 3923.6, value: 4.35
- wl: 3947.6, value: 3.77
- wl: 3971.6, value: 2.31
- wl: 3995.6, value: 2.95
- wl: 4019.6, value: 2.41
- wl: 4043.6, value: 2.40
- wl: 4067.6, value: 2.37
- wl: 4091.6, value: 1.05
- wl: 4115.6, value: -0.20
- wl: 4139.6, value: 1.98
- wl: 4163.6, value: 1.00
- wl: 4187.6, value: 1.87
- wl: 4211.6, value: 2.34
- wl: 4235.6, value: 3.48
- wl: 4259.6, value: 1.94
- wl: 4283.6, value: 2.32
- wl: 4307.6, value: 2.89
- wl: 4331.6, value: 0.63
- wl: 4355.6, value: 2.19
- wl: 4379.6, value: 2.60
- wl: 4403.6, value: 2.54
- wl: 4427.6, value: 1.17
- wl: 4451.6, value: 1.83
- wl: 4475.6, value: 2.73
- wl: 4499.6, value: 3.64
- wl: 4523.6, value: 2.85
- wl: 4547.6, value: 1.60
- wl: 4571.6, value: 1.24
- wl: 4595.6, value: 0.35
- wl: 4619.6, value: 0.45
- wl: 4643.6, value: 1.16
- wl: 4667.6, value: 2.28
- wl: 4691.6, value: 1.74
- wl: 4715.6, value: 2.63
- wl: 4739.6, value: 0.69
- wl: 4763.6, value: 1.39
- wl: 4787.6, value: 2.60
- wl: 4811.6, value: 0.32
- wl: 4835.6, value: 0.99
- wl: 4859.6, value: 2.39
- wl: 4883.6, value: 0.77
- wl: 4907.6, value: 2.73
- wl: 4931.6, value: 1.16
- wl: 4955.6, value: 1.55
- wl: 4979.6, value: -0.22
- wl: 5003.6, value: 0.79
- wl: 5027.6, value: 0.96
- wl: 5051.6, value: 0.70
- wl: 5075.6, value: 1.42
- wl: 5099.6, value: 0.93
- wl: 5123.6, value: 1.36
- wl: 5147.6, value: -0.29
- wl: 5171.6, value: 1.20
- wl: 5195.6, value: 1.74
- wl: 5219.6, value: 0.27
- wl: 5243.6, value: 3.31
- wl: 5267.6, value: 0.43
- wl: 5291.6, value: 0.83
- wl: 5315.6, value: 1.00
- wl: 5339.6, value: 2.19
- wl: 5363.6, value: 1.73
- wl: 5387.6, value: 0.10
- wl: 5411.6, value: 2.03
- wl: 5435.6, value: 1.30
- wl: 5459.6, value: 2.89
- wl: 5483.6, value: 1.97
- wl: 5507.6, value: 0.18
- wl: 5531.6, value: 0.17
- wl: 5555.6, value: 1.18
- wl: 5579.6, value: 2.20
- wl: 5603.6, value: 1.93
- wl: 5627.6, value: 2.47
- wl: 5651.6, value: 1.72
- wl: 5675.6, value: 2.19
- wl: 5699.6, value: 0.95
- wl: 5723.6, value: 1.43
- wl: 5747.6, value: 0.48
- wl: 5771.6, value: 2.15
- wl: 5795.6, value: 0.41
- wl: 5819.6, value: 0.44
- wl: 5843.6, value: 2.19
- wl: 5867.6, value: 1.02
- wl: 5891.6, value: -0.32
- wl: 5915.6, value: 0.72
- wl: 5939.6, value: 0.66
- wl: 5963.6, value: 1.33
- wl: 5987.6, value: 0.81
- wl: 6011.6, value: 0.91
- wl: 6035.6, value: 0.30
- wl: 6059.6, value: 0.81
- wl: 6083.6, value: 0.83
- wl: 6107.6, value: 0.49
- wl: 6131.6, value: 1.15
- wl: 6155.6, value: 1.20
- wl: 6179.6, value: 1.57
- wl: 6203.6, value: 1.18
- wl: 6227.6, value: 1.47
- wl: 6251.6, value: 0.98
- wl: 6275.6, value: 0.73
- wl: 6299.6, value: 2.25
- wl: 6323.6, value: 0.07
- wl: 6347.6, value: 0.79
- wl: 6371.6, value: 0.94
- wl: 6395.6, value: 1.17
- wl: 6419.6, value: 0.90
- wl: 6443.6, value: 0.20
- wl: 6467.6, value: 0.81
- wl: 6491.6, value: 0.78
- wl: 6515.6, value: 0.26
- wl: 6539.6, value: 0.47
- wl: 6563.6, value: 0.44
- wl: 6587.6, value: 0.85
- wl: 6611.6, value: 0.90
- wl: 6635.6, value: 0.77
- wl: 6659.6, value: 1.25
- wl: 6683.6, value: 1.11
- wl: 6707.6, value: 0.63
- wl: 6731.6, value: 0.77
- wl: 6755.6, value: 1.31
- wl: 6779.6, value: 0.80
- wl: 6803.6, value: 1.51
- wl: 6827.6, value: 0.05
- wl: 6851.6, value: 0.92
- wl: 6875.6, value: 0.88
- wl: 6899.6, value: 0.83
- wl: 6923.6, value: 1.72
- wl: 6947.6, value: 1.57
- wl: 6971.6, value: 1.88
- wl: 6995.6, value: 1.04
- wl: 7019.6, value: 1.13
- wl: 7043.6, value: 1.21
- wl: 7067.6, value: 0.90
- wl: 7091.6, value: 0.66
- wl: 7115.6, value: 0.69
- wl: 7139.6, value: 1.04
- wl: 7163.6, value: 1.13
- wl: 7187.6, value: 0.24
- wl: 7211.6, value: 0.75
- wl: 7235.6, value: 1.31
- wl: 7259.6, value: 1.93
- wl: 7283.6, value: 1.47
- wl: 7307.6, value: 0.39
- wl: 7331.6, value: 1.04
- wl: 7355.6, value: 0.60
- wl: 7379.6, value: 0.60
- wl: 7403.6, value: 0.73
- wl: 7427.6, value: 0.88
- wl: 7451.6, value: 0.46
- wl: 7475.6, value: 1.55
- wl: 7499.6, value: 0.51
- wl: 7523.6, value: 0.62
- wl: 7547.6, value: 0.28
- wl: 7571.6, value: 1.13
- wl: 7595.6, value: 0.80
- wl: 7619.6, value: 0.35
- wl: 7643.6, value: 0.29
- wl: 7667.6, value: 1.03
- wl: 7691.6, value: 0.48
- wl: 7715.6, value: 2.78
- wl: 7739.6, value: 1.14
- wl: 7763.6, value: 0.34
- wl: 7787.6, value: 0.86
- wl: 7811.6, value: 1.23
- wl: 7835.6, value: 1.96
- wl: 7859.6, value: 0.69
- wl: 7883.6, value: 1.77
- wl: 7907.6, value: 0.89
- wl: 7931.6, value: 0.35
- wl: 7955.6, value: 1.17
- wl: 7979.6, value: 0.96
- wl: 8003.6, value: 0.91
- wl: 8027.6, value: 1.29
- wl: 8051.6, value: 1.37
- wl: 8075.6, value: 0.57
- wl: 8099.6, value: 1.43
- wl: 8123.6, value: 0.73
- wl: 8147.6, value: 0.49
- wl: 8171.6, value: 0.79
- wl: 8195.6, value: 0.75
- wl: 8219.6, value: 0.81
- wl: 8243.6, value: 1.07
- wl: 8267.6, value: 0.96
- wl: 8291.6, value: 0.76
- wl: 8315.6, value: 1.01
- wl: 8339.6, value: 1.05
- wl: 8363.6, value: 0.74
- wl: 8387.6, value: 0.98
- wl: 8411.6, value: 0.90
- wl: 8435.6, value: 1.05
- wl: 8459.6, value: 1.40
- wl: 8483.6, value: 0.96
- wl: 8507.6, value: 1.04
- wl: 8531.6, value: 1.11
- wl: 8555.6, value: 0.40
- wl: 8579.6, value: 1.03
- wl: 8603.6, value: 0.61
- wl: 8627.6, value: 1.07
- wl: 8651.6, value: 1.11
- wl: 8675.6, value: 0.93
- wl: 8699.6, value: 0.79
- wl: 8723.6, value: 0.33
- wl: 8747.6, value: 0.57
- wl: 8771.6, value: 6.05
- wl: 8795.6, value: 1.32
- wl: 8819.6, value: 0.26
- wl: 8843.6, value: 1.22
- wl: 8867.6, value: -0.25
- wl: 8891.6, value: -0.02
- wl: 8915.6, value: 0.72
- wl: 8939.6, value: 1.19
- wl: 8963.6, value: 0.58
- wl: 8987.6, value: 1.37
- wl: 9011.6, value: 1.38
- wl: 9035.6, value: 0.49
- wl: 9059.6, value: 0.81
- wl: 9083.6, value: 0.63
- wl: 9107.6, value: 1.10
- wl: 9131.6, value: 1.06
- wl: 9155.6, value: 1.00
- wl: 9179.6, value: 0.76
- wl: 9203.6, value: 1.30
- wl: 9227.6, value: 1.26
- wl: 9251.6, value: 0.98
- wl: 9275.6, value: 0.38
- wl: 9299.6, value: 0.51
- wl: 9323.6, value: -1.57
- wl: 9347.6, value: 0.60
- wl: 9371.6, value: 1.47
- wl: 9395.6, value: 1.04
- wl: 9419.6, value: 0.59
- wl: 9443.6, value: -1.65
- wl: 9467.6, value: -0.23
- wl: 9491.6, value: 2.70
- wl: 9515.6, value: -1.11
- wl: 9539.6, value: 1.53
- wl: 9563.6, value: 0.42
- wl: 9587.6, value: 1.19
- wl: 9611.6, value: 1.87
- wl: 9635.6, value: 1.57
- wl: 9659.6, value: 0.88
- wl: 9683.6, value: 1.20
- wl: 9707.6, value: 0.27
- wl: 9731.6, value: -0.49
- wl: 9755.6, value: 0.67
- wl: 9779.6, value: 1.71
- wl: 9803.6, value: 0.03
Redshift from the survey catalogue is 1.35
